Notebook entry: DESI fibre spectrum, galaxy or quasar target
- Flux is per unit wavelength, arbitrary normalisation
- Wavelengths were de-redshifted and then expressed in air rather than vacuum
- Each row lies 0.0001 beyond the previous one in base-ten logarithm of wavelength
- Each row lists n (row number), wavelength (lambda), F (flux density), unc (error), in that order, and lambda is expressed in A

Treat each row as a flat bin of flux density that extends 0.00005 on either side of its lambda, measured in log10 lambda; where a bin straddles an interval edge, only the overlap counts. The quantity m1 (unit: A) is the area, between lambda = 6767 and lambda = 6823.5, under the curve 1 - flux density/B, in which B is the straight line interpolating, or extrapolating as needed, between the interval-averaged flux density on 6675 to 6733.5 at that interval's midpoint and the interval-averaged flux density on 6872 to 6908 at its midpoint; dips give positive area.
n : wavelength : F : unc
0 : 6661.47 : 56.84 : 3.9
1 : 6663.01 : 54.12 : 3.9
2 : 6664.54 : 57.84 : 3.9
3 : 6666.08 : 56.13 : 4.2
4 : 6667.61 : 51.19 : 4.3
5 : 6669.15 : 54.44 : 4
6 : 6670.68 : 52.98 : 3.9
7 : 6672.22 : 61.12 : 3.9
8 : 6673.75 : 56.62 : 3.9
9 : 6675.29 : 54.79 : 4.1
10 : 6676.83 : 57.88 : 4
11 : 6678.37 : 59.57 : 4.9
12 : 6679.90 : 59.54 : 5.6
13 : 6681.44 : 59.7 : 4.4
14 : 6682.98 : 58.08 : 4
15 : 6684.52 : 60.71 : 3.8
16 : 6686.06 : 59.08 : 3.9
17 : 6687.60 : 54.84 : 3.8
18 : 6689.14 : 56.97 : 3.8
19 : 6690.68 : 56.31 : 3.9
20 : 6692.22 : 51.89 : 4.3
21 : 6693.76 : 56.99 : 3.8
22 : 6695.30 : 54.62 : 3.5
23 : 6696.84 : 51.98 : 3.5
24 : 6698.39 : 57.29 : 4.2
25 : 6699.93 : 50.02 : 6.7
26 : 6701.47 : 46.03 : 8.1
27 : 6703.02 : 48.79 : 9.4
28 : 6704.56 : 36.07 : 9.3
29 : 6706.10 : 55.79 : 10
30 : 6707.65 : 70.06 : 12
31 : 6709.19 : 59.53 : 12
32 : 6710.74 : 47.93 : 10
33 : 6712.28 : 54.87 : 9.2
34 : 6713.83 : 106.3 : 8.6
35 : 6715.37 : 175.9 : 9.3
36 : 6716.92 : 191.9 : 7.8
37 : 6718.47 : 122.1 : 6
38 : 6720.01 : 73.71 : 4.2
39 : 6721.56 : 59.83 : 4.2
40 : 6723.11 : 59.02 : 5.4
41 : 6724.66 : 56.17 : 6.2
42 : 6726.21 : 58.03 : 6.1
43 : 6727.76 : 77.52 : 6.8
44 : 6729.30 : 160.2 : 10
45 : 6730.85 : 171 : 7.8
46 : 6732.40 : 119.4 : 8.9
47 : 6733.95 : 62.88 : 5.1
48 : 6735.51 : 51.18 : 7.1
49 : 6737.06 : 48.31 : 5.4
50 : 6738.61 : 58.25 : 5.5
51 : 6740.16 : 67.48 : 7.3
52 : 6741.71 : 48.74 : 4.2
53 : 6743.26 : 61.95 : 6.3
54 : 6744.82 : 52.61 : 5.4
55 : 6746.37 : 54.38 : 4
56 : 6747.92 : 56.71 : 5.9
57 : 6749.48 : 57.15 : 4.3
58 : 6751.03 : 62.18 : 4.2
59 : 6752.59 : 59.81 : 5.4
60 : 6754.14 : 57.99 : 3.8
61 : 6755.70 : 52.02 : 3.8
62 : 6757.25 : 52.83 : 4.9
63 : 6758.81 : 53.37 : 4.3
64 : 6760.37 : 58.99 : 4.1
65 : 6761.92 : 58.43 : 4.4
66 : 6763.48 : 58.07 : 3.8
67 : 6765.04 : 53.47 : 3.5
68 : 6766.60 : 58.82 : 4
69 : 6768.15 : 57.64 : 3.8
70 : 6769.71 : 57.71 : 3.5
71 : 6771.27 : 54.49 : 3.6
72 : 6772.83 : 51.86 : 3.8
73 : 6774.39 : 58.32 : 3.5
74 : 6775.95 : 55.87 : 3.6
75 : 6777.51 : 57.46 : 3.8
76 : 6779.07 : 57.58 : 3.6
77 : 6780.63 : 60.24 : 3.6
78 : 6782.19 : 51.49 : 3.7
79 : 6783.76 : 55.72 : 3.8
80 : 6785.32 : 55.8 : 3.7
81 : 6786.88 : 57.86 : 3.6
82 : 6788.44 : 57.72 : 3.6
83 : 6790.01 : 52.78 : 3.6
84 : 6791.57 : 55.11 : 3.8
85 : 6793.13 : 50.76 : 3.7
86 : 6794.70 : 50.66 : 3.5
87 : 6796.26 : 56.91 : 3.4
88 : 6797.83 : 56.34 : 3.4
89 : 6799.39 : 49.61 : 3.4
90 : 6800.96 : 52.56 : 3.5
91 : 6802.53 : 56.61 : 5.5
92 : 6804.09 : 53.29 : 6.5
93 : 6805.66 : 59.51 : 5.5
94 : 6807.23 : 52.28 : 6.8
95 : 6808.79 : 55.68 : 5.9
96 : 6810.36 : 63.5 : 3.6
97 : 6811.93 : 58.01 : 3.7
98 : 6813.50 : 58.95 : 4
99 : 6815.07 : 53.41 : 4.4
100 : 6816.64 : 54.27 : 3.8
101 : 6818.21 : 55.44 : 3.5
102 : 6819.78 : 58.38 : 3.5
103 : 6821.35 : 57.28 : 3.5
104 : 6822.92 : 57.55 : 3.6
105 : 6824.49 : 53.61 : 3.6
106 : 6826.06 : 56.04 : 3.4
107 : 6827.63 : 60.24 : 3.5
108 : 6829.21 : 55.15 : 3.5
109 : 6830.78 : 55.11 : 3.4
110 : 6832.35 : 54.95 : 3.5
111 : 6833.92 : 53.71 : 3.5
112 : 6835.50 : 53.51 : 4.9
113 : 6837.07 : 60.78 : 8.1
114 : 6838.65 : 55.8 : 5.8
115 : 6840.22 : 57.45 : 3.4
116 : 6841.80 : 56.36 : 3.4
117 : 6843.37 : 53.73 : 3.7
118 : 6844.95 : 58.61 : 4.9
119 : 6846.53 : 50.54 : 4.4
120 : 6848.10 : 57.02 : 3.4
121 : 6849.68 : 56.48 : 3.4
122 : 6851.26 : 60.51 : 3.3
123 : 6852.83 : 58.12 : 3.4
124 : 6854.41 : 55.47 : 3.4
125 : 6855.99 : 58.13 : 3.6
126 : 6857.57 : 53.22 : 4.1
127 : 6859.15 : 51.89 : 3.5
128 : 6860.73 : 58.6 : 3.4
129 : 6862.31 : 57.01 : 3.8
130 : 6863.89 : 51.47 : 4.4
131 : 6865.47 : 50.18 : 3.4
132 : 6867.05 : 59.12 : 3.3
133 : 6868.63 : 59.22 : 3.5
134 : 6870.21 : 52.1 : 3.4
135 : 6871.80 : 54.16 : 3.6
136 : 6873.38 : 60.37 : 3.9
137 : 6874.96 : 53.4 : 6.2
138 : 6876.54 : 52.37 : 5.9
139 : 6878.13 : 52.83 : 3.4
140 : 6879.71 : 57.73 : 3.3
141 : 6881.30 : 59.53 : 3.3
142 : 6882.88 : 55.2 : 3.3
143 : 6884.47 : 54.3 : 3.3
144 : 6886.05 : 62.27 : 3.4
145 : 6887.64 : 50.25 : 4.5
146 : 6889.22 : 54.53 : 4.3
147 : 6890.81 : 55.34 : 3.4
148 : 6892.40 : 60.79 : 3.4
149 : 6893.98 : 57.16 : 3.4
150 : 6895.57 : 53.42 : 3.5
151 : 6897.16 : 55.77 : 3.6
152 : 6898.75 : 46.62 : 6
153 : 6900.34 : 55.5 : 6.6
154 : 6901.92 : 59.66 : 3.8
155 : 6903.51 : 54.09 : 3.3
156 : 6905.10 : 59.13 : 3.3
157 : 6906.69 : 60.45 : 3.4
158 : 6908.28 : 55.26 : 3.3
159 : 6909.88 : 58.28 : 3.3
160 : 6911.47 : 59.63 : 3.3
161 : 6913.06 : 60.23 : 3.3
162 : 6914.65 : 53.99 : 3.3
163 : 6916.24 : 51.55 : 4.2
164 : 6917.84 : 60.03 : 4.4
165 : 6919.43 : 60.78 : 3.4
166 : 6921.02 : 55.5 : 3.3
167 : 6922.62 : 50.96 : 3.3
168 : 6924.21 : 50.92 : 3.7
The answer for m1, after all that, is 8.10 A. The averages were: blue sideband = 74.1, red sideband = 55.9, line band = 55.8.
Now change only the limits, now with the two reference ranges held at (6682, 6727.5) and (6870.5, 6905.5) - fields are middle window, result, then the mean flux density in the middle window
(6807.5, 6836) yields 1.9 A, 56.3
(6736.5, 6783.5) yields 6.0 A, 56.5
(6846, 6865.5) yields 0.8 A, 55.6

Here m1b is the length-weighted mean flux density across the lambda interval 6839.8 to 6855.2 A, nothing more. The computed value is 56.4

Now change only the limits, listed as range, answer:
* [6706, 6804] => 67.2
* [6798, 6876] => 55.9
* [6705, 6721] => 94.1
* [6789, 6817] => 55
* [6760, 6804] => 55.6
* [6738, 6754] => 57.9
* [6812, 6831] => 56.4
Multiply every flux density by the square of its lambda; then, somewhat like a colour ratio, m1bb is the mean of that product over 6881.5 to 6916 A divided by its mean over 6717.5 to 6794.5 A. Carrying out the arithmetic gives 0.9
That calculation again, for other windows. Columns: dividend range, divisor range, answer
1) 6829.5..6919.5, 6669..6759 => 0.86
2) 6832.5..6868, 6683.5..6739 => 0.78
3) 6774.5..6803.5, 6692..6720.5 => 0.75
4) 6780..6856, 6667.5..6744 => 0.83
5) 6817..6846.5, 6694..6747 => 0.77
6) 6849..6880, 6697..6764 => 0.81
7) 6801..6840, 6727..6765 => 0.84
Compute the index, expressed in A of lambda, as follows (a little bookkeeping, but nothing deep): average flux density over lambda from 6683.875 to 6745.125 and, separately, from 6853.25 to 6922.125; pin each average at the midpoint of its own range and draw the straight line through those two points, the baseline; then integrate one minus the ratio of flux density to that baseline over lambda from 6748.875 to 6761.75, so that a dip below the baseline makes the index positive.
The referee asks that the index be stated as 2.3 A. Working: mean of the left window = 73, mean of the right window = 56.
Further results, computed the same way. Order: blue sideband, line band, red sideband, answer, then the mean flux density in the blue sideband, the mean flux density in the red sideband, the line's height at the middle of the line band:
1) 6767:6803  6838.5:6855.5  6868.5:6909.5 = -0.3 A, 55.3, 55.8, 55.6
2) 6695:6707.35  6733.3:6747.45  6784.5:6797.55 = -1.0 A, 50.6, 54.8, 52.4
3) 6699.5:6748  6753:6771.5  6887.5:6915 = 4.2 A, 77.4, 56.3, 72.9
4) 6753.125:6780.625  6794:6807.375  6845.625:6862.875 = 0.5 A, 56.3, 56.1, 56.2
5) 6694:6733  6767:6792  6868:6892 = 5.4 A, 82.1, 55.6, 71.6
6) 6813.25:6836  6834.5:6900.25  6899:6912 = 1.1 A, 55.8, 57.2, 56.6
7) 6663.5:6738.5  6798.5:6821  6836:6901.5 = 1.8 A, 69.9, 55.7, 60.7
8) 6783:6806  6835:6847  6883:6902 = -0.2 A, 54.7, 55.3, 55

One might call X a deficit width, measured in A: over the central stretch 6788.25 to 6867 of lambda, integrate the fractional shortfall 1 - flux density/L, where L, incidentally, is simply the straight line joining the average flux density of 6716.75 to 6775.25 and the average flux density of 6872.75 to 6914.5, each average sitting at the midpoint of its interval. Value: 8.0 A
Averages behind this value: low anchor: 69.1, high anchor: 56.3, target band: 55.6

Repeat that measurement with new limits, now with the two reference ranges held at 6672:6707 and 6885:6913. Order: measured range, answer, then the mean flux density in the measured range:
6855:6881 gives 0.5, 55.2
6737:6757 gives -0.6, 57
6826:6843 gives -0.1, 56.2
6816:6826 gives 0.0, 56.1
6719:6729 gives -2.7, 70.1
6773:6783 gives -0.2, 56.5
